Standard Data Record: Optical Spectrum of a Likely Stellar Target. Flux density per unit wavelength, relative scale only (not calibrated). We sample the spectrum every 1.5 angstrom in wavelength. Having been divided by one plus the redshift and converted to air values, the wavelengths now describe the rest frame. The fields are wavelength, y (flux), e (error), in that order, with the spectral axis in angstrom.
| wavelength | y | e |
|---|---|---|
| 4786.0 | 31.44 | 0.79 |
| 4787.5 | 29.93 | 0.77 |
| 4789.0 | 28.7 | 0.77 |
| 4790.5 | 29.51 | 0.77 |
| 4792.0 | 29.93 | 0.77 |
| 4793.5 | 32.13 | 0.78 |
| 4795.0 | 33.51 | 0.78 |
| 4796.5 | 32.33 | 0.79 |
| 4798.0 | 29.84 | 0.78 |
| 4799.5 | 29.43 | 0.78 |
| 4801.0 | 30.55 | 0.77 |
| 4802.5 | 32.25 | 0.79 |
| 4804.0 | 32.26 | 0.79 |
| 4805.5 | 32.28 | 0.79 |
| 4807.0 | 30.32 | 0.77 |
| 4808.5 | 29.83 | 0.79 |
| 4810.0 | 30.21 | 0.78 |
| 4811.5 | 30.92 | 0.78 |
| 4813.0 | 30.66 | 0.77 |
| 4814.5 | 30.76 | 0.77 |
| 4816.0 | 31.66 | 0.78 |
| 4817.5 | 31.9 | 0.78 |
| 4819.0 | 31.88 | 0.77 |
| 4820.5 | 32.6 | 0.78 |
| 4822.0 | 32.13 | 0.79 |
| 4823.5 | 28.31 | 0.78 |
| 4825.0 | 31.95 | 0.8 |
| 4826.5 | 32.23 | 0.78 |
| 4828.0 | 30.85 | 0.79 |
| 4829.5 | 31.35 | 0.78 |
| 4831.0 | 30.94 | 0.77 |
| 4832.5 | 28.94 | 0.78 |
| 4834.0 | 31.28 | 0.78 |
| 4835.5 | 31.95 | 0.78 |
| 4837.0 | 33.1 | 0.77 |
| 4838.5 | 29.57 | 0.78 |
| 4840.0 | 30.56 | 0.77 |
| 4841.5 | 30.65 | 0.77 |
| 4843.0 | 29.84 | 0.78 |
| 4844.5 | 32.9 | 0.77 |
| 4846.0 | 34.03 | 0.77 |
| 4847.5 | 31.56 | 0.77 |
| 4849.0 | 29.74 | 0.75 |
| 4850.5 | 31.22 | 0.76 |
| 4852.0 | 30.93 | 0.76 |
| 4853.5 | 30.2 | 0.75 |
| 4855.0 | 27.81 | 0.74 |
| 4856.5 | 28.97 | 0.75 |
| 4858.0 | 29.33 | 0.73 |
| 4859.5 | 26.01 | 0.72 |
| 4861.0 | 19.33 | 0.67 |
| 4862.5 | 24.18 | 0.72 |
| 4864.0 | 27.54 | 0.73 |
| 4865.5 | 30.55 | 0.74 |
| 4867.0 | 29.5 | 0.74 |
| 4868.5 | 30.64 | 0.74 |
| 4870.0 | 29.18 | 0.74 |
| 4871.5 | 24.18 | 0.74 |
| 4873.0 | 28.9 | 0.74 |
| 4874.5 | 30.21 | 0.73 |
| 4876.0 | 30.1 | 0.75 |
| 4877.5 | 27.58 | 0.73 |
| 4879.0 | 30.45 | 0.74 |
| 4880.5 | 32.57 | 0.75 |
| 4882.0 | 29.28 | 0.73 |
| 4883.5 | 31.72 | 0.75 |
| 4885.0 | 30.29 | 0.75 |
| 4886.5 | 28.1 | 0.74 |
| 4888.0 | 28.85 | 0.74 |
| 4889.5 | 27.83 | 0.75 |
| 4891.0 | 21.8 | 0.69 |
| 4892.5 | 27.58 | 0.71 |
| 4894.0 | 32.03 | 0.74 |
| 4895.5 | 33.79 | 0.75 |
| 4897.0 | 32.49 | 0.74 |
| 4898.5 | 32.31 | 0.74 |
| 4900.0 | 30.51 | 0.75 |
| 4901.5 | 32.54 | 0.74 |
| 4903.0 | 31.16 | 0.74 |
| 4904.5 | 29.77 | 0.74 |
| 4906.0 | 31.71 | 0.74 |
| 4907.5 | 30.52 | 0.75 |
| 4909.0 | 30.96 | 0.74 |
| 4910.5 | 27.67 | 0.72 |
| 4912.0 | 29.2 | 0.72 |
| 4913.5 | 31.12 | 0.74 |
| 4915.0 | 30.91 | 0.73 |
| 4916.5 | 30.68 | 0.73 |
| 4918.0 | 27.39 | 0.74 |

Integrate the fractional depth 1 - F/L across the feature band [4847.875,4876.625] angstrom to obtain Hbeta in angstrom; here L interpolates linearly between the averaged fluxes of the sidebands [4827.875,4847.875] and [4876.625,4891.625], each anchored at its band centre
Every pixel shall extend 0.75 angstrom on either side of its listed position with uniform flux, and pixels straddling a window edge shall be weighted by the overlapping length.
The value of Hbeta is 1.58 angstrom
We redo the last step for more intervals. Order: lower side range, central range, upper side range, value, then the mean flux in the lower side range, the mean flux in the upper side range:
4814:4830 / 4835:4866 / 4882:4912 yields 1.42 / 31.4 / 30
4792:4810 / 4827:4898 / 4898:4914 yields 2.96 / 31.2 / 30.6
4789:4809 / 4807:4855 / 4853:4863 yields -4.23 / 31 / 26.5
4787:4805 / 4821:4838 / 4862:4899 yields -0.52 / 30.9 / 29.3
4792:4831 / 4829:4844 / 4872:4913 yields 0.01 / 31.3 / 30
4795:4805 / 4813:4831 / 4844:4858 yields -0.18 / 31.3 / 30.7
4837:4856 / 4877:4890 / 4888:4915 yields 0.29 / 30.8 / 30.2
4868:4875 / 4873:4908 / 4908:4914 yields -1.24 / 28.5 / 29.7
